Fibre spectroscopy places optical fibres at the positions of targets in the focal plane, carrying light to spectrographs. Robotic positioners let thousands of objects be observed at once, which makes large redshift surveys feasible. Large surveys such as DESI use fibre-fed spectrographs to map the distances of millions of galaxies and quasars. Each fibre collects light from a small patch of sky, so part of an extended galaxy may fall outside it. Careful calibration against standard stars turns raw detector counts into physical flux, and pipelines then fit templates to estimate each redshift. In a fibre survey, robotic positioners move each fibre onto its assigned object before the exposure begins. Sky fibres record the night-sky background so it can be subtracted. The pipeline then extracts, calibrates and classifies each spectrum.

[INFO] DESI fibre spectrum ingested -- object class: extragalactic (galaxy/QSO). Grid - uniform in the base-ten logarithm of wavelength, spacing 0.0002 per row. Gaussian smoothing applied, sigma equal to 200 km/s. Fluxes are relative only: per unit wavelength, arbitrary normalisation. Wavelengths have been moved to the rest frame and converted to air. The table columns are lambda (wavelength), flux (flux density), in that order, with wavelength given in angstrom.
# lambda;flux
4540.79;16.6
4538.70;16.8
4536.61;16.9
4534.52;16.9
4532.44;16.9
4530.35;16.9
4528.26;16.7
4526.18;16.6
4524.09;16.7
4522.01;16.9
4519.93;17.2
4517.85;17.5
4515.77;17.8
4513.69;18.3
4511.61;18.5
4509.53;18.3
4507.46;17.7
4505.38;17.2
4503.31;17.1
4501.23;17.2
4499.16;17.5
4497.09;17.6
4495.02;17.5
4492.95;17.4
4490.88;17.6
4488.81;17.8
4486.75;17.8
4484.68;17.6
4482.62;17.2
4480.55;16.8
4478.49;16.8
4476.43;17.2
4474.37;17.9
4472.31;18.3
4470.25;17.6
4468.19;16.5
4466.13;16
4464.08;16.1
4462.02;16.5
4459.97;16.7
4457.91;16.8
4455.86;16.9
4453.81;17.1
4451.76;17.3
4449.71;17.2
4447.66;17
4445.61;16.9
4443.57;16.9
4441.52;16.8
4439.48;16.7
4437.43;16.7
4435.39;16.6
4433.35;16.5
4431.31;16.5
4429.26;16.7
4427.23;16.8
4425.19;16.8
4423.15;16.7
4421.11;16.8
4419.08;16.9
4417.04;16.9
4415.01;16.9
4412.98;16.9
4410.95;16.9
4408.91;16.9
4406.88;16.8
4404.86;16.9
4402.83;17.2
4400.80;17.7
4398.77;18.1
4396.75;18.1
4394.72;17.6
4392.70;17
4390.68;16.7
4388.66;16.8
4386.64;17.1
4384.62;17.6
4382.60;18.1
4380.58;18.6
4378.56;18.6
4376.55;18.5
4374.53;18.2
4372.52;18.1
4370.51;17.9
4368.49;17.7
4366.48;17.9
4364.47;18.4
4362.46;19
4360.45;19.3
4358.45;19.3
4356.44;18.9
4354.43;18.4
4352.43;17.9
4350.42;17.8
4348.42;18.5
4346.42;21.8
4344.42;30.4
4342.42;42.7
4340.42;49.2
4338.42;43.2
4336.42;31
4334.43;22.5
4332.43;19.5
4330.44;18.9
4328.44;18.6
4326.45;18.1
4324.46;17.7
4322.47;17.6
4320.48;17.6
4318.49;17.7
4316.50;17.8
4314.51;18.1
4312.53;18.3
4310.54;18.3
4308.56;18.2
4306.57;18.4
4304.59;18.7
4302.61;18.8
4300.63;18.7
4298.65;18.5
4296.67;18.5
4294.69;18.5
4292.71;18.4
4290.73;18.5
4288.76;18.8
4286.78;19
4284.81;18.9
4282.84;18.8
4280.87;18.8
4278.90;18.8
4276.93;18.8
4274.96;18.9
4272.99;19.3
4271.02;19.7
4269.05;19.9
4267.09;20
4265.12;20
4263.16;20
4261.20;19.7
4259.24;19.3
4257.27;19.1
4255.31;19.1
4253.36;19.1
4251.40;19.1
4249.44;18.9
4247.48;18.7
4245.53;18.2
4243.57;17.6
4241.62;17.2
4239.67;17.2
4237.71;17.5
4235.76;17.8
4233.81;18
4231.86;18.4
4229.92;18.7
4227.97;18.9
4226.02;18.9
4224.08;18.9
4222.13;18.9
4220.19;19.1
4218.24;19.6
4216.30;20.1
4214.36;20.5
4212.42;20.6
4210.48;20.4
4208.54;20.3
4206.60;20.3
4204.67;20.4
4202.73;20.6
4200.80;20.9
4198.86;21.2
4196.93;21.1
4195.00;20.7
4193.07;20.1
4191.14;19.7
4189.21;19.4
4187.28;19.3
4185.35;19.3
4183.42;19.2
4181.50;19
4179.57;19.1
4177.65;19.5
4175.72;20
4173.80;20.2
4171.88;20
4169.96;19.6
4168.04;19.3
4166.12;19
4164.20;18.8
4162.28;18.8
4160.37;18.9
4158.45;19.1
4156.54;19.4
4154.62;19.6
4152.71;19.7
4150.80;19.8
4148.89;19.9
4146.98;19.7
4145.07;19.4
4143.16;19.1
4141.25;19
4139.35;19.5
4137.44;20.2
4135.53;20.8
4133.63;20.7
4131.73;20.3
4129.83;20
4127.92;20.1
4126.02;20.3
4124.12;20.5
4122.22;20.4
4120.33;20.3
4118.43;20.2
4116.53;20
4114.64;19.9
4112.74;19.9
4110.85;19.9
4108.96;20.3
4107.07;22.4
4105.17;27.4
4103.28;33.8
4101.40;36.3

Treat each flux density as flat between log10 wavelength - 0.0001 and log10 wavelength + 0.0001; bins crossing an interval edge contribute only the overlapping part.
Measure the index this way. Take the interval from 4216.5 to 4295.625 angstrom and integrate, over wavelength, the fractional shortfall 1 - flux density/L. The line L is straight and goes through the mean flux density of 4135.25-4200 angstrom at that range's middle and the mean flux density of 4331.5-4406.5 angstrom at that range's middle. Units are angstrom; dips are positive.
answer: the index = 5.6 angstrom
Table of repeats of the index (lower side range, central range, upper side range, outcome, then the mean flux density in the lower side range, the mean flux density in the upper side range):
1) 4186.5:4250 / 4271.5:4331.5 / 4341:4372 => 6.1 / 19.3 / 21.4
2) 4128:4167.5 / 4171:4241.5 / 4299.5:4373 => 2.2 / 19.6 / 21.4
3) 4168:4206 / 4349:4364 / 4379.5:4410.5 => -0.6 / 20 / 17.4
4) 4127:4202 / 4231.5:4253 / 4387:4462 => 0.9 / 19.7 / 17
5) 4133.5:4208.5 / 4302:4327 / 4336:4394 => 3.7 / 19.7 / 21.7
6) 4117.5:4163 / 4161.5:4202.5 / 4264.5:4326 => -0.5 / 19.8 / 18.6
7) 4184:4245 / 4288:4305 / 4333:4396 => 1.7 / 19.4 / 21.7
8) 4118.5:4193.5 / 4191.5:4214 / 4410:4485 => -1.6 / 19.7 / 16.9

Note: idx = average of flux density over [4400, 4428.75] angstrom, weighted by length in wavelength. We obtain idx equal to 16.9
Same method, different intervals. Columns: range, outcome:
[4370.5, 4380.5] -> 18.3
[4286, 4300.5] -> 18.6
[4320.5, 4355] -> 24.8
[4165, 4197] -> 19.6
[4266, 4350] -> 21.2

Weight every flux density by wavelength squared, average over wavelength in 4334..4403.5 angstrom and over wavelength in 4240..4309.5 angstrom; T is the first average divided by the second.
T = 1.18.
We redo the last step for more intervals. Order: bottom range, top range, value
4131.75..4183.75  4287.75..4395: 1.13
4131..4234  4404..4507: 0.98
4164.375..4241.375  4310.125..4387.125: 1.16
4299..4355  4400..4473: 0.79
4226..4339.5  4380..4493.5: 0.95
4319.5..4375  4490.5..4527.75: 0.84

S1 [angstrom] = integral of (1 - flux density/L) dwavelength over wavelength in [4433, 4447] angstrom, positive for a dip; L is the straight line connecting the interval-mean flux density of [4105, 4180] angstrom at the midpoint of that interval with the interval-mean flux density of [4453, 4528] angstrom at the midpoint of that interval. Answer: 0.7 angstrom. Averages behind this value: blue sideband 20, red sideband 17.3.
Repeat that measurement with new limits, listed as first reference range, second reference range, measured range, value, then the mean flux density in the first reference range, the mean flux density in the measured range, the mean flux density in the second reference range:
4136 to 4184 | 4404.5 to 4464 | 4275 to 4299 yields -0.6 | 19.4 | 18.7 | 16.8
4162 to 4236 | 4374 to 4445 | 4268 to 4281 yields -0.3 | 19.6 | 19.2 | 17.2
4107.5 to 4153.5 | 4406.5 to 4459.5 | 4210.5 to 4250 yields 0.5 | 20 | 18.7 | 16.8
